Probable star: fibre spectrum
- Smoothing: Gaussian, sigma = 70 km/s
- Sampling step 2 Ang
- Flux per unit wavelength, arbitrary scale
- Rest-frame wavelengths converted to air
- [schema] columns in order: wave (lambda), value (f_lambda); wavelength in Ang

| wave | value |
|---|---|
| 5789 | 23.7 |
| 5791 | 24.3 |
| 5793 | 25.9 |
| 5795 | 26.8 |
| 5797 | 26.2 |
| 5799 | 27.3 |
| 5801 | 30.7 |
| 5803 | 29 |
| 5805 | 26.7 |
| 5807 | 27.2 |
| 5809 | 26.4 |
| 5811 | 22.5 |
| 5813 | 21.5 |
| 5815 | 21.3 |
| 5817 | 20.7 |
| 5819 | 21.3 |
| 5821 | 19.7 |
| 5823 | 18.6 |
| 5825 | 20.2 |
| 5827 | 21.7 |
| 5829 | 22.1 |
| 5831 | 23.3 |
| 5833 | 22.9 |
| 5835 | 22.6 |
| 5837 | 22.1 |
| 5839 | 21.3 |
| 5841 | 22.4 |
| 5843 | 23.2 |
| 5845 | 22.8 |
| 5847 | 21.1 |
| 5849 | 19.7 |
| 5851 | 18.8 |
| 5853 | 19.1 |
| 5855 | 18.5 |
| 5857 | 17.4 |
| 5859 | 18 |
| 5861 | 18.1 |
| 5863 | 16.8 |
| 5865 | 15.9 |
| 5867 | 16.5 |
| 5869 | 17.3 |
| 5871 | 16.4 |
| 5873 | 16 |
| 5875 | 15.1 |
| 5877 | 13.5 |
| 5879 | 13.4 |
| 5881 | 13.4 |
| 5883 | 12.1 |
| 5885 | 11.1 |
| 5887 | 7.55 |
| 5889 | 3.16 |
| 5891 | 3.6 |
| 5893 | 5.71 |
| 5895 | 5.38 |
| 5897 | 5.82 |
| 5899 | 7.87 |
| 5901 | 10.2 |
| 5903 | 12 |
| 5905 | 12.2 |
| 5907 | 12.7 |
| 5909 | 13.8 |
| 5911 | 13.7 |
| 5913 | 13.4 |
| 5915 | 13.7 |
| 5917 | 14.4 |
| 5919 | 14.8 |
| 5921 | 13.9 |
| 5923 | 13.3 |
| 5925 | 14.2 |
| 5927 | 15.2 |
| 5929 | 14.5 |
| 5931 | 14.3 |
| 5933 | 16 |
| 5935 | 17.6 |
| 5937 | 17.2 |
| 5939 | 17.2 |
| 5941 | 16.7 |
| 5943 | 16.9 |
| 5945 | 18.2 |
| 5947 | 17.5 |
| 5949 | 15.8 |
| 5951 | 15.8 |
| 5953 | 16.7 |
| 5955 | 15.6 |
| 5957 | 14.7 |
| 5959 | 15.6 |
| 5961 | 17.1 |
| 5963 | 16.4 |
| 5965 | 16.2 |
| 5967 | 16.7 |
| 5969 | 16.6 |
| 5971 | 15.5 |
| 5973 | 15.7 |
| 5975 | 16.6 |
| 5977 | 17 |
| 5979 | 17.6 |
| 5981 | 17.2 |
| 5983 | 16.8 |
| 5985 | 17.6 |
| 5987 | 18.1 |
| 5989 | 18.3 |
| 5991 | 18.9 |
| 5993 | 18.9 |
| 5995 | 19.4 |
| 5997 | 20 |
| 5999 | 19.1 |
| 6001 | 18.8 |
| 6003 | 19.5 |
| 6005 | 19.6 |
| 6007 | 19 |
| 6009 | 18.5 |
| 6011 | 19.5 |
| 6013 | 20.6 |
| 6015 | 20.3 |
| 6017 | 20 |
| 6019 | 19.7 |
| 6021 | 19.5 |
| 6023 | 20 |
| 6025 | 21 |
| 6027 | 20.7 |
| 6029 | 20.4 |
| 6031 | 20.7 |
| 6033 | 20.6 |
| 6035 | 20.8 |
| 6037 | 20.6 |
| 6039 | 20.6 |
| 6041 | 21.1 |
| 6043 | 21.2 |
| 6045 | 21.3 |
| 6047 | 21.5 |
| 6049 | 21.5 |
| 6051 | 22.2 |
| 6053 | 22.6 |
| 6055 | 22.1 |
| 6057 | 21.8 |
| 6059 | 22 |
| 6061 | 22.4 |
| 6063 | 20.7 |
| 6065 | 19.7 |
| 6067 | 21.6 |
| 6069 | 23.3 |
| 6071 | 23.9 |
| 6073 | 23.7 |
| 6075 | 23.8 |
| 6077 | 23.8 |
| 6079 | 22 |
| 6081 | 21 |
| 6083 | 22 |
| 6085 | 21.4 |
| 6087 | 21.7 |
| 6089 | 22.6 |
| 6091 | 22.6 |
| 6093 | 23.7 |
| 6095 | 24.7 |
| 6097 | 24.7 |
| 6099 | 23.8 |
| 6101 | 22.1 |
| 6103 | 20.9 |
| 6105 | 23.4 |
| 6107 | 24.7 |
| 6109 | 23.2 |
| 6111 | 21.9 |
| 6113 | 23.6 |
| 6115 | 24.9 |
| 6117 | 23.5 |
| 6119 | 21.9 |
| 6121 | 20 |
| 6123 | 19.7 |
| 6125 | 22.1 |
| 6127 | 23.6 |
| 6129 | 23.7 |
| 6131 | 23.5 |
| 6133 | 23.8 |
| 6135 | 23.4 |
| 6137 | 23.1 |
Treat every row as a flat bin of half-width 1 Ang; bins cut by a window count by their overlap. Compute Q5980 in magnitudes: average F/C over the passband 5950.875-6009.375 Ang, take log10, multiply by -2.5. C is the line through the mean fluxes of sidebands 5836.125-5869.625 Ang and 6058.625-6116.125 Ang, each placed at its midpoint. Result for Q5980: 0.21 mag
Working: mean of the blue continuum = 19.4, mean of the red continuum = 22.8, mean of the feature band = 17.5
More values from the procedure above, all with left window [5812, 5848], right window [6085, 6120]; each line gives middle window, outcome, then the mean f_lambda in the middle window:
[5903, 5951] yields 0.420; 15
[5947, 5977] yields 0.352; 16.1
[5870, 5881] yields 0.427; 14.7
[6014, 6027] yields 0.129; 20.1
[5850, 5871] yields 0.232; 17.6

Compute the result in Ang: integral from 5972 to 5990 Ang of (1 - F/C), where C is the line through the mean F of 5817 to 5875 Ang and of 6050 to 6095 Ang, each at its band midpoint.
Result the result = 3.4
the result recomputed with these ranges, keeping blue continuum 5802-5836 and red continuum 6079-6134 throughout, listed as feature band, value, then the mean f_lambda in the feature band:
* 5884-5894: 7.3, 6.22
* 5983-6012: 5.0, 18.9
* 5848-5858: 1.8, 18.7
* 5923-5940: 5.3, 15.6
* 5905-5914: 3.8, 13.3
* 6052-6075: 0.5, 22.2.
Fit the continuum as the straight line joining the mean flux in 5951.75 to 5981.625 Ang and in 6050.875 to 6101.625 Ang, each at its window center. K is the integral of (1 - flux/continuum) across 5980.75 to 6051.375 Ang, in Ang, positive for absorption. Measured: -2.6 Ang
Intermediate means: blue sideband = 16.3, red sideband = 22.5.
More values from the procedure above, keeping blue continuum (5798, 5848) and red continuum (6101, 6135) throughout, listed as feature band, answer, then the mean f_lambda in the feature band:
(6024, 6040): 1.5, 20.7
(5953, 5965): 3.7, 16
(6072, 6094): 0.2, 22.6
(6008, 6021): 1.8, 19.7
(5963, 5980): 4.8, 16.5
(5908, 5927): 7.5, 14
